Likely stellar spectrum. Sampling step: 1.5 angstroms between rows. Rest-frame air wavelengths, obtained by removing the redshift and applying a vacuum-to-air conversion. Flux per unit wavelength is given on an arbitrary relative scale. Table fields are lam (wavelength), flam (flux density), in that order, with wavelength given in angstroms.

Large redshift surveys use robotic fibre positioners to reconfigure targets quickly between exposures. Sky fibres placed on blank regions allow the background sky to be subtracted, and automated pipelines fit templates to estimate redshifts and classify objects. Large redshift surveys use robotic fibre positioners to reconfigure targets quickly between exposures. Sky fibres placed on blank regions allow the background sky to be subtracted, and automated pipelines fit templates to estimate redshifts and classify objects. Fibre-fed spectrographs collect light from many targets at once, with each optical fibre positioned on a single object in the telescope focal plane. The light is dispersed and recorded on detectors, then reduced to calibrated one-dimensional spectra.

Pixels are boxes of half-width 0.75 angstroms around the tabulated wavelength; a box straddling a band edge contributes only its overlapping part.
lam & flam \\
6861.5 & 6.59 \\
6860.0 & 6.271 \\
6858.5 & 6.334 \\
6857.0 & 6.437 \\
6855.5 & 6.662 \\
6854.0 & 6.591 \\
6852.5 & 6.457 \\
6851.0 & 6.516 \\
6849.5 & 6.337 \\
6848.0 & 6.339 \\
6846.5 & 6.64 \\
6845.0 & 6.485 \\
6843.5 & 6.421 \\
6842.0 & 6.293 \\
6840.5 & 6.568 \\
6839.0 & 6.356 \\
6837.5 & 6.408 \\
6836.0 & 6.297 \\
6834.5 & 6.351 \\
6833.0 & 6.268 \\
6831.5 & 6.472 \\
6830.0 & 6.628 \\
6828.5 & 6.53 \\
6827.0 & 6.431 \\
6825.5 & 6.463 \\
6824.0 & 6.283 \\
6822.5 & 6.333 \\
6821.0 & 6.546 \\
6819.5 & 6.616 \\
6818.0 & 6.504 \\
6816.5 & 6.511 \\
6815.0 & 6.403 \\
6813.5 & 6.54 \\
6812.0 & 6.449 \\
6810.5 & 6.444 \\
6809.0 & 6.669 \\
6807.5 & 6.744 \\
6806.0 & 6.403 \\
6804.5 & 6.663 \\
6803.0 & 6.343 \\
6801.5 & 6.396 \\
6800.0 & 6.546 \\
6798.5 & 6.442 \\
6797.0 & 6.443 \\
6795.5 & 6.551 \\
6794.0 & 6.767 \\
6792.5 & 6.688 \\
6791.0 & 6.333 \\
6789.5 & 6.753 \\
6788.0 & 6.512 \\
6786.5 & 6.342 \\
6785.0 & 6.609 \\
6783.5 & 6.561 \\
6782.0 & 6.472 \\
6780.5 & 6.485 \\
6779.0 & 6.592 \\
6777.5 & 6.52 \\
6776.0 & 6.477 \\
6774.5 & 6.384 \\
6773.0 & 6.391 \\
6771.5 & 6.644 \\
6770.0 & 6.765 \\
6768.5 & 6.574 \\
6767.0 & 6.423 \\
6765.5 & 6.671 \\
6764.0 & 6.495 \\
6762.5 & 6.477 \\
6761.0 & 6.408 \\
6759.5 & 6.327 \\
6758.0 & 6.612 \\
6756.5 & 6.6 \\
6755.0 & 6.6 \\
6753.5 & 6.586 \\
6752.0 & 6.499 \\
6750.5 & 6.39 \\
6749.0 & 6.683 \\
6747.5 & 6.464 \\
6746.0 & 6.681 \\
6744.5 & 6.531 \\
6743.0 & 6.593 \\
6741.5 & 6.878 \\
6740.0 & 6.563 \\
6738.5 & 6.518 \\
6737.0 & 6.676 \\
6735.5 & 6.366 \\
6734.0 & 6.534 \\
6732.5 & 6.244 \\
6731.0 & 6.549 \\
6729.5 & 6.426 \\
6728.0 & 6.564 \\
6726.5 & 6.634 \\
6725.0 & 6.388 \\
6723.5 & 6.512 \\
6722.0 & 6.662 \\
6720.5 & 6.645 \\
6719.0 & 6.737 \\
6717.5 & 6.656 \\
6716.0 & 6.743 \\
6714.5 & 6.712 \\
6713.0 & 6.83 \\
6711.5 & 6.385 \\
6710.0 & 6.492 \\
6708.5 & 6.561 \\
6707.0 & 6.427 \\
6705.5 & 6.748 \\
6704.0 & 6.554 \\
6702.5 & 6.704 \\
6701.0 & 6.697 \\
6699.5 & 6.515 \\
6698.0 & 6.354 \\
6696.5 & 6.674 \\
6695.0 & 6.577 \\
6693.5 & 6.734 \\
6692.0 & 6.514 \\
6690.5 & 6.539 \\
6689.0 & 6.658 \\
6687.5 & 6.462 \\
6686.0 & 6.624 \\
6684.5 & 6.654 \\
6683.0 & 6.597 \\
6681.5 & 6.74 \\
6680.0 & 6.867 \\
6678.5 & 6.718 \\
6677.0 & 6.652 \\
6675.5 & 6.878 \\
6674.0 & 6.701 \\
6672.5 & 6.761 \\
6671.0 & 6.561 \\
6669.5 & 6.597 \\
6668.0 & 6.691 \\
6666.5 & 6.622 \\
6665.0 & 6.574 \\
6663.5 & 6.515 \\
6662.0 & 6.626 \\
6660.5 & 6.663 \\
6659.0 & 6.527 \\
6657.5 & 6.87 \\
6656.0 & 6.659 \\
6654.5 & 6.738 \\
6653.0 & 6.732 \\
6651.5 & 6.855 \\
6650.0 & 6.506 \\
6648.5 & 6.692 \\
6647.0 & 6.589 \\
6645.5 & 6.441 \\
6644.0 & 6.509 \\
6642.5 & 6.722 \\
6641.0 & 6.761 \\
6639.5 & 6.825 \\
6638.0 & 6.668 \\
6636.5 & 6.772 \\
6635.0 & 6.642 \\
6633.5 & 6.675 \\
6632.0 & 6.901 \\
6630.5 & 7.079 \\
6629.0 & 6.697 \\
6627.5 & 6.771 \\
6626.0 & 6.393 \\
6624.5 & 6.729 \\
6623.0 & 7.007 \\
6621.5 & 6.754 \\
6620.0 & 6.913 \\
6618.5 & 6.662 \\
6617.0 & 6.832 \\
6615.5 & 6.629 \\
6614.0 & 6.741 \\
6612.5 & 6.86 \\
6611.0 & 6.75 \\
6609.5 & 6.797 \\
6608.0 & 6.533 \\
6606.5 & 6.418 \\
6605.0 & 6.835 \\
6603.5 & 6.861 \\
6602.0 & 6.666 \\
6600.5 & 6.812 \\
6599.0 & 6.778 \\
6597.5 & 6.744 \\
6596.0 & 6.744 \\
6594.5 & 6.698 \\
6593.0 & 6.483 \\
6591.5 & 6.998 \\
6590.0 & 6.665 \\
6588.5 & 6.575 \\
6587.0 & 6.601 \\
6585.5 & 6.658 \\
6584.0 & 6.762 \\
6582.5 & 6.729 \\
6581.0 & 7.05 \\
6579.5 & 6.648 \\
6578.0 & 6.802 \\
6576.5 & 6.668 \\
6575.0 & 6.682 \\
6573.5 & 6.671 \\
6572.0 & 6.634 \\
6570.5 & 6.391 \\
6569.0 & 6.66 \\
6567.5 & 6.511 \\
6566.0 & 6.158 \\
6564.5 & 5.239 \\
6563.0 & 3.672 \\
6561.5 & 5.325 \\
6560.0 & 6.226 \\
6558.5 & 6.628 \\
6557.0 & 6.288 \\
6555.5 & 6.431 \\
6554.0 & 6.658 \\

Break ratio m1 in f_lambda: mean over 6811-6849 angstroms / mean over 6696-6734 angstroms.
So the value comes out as 0.98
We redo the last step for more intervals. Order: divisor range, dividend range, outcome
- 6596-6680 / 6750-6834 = 0.97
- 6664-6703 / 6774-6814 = 0.98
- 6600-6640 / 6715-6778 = 0.97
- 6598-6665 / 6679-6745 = 0.98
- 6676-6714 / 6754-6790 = 0.99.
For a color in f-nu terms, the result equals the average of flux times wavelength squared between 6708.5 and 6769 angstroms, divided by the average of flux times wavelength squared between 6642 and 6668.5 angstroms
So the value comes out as 1.01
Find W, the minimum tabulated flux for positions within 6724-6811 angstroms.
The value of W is 6.244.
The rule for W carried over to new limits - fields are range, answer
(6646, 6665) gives 6.506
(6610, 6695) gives 6.393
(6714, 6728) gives 6.388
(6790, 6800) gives 6.333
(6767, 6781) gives 6.384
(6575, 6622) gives 6.418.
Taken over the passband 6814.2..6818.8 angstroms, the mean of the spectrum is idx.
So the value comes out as 6.47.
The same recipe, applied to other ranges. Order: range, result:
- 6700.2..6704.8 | 6.65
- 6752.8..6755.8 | 6.59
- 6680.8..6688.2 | 6.62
